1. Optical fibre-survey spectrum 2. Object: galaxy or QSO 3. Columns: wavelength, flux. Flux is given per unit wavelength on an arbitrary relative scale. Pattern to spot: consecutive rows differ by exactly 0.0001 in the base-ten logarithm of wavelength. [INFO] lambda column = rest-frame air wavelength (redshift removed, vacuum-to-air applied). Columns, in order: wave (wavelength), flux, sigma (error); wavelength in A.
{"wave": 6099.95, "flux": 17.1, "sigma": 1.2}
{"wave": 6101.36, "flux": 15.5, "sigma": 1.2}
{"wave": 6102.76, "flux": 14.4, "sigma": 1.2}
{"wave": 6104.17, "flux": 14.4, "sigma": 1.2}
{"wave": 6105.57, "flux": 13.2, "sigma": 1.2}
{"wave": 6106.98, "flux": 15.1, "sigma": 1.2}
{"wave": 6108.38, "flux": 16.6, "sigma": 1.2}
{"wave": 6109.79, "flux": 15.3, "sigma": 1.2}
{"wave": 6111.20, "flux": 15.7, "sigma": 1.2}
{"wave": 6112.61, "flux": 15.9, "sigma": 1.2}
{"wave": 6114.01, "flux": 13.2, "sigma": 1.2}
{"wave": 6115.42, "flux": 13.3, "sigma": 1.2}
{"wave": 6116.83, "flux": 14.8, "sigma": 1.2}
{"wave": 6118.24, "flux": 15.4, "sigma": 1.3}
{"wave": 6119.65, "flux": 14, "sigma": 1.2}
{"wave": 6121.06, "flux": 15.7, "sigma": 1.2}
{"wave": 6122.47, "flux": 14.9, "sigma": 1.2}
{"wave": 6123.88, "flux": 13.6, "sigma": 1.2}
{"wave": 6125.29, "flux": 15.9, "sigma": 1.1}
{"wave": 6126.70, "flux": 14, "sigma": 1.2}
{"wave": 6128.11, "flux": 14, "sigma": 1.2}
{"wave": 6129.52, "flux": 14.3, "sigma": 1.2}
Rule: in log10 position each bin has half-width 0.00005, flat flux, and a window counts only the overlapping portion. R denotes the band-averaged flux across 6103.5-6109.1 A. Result 14.8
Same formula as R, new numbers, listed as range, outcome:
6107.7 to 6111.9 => 15.8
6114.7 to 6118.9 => 14.5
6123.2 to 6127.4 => 14.5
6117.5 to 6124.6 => 14.7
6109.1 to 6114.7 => 15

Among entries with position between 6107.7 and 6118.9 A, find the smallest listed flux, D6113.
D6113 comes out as 13.2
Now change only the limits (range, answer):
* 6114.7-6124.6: 13.3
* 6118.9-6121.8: 14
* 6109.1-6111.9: 15.3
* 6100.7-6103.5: 14.4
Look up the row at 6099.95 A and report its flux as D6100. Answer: 17.1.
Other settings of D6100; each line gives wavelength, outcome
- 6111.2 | 15.7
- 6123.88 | 13.6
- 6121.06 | 15.7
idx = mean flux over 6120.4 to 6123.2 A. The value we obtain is 15.3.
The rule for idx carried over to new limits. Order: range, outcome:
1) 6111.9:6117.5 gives 14.3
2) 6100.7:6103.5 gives 14.9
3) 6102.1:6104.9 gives 14.4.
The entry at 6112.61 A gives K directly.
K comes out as 15.9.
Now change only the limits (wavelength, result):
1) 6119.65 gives 14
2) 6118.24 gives 15.4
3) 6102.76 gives 14.4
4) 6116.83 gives 14.8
